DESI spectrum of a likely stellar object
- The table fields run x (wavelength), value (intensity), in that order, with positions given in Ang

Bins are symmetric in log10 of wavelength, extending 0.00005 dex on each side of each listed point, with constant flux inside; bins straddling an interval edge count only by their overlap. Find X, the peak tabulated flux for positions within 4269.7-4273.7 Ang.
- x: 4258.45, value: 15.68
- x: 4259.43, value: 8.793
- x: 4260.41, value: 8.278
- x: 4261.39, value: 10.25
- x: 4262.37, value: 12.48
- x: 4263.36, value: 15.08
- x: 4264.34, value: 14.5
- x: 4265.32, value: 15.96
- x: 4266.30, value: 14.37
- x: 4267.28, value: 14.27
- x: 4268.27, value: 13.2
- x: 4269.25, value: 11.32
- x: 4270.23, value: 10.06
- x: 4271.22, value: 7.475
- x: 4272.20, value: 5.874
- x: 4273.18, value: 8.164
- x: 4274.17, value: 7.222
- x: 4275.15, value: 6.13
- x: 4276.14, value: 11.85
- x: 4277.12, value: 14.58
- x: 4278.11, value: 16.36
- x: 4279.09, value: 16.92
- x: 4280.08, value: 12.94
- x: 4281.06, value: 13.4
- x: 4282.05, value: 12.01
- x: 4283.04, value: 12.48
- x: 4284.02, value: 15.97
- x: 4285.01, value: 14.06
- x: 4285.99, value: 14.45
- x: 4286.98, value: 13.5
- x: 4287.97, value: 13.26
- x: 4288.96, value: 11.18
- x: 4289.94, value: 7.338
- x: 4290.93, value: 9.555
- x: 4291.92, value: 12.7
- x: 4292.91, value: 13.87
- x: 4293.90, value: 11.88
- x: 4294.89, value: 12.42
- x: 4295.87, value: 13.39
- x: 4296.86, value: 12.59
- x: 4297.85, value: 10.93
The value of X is 10.06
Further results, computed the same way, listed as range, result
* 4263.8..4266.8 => 15.96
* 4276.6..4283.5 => 16.92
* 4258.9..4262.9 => 12.48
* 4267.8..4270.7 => 13.2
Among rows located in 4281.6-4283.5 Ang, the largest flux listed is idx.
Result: 12.48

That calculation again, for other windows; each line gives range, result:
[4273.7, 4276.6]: 11.85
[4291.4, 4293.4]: 13.87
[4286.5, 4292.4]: 13.5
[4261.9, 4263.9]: 15.08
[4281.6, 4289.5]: 15.97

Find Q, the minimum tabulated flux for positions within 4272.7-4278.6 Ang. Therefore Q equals 6.13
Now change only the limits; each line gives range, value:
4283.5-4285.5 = 14.06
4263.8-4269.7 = 11.32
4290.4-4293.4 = 9.555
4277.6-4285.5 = 12.01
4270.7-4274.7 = 5.874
